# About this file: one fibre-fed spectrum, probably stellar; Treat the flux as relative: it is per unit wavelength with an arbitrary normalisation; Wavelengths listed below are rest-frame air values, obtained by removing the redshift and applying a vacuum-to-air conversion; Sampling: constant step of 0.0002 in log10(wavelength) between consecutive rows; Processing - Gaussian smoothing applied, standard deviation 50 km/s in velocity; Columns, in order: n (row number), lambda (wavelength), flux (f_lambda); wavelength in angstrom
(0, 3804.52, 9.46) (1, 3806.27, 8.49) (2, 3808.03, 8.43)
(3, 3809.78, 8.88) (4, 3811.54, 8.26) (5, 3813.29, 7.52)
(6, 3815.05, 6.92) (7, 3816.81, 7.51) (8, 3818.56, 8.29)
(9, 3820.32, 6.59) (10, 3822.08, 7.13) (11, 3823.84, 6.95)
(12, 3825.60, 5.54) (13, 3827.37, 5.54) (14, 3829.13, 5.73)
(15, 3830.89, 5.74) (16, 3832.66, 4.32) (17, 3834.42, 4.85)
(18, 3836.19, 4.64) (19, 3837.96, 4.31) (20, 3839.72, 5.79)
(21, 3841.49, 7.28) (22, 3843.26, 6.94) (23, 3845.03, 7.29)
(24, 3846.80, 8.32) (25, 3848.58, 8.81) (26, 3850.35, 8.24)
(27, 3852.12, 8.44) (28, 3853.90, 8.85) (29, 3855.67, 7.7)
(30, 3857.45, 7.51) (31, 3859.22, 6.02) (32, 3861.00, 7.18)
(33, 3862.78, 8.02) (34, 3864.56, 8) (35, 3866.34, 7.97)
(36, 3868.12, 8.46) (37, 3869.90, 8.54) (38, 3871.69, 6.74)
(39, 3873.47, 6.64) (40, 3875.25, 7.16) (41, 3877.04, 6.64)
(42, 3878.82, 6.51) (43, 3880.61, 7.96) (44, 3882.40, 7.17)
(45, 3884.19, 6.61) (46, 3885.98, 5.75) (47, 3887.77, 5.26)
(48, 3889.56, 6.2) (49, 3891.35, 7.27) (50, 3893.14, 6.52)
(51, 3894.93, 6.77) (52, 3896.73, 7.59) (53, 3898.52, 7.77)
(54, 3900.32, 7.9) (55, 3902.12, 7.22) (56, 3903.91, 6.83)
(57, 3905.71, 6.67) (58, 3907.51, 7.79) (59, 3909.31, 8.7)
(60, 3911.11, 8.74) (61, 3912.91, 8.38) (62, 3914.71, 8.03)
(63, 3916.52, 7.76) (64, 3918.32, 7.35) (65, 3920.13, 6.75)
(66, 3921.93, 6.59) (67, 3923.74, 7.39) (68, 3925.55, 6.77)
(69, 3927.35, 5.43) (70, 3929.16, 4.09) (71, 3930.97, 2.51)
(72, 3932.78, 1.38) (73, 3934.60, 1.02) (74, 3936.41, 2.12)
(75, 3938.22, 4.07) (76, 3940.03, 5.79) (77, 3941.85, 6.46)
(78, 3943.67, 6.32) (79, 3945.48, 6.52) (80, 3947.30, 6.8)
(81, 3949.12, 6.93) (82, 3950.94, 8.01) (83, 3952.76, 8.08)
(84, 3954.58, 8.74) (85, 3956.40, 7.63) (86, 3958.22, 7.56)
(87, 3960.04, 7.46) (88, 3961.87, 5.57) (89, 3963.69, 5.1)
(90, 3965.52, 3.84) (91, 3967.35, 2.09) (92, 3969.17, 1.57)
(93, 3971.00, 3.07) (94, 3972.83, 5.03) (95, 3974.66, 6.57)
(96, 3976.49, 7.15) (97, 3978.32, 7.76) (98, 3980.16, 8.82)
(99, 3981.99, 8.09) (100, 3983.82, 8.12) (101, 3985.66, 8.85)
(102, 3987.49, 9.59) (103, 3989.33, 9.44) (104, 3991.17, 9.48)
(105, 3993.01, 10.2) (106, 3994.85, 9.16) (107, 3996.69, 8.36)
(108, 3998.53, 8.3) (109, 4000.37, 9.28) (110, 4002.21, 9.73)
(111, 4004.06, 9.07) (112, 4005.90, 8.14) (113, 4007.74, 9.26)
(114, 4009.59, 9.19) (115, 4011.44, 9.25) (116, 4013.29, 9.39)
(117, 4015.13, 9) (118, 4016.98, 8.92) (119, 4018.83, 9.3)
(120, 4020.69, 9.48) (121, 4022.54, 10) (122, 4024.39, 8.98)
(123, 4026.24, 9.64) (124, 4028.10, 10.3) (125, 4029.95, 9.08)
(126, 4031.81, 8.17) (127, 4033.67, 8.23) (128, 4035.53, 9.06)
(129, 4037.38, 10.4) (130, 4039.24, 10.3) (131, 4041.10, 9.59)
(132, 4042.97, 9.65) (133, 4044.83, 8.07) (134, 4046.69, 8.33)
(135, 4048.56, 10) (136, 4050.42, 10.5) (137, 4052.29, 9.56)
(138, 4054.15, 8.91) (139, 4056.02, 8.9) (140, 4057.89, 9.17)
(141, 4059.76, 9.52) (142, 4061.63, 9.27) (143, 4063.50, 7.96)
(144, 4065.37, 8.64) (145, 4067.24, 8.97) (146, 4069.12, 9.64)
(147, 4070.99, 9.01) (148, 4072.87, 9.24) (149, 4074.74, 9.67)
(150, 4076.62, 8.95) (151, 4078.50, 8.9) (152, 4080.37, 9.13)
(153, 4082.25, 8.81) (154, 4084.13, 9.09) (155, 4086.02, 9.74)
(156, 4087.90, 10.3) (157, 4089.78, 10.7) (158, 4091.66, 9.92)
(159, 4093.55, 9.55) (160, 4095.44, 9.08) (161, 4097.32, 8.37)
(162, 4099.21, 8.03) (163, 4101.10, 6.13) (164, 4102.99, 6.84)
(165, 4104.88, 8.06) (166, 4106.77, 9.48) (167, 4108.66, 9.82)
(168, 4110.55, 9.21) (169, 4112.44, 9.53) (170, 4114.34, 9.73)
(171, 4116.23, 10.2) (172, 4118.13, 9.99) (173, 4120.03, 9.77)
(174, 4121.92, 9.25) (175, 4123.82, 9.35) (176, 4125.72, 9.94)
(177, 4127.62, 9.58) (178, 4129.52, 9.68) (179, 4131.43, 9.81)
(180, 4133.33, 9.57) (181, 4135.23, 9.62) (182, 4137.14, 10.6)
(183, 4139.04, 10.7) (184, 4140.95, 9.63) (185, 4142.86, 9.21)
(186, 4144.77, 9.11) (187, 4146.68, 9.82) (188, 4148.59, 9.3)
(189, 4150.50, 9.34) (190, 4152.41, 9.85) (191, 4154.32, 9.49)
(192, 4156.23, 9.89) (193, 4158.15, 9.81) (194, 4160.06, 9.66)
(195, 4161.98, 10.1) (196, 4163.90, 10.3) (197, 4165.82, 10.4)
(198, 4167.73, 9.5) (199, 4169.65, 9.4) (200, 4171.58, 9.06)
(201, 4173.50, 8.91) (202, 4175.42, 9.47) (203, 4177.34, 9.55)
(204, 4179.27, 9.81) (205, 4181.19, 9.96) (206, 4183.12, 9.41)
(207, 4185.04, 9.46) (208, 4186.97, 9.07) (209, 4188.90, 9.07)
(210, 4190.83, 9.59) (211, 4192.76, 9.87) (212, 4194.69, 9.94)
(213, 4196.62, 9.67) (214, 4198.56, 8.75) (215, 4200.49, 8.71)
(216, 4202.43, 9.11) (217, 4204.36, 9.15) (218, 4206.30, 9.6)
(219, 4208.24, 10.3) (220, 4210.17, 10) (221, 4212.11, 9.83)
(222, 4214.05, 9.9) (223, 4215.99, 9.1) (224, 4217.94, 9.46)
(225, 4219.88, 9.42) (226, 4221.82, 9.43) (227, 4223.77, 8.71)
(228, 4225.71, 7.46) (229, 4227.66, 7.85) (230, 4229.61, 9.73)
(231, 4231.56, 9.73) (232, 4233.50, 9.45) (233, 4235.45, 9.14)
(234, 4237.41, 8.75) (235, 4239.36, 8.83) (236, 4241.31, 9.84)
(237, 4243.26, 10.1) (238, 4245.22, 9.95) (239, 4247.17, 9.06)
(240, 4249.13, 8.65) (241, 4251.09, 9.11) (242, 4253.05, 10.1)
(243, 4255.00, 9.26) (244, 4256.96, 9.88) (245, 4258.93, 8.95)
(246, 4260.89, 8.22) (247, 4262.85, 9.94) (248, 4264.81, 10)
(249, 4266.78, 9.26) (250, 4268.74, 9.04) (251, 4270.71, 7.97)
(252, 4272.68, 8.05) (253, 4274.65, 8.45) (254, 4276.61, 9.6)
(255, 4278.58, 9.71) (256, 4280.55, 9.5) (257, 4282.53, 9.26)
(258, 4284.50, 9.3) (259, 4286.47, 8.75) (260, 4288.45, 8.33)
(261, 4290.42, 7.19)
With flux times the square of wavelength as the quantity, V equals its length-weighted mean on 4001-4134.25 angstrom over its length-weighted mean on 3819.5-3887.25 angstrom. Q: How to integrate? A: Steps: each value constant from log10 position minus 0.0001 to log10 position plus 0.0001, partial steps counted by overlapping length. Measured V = 1.49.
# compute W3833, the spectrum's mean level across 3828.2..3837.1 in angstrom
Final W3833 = 5.06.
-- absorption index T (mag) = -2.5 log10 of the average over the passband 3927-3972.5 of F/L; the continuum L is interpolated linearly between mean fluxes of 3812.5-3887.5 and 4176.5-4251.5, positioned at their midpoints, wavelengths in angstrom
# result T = 0.429 mag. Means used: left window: 6.94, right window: 9.35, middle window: 5.12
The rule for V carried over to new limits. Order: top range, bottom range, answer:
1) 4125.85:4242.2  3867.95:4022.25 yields 1.50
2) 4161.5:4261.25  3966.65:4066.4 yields 1.20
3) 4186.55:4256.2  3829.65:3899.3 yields 1.60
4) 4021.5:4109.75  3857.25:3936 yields 1.48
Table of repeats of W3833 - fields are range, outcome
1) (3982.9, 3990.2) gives 9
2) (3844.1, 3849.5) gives 8.12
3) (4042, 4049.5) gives 9.01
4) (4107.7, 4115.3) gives 9.58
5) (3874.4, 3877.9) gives 6.89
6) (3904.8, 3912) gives 7.97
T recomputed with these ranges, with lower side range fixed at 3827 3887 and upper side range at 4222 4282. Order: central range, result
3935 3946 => 0.43 mag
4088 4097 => -0.18 mag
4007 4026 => -0.19 mag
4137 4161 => -0.13 mag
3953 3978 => 0.32 mag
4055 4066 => -0.11 mag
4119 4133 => -0.14 mag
